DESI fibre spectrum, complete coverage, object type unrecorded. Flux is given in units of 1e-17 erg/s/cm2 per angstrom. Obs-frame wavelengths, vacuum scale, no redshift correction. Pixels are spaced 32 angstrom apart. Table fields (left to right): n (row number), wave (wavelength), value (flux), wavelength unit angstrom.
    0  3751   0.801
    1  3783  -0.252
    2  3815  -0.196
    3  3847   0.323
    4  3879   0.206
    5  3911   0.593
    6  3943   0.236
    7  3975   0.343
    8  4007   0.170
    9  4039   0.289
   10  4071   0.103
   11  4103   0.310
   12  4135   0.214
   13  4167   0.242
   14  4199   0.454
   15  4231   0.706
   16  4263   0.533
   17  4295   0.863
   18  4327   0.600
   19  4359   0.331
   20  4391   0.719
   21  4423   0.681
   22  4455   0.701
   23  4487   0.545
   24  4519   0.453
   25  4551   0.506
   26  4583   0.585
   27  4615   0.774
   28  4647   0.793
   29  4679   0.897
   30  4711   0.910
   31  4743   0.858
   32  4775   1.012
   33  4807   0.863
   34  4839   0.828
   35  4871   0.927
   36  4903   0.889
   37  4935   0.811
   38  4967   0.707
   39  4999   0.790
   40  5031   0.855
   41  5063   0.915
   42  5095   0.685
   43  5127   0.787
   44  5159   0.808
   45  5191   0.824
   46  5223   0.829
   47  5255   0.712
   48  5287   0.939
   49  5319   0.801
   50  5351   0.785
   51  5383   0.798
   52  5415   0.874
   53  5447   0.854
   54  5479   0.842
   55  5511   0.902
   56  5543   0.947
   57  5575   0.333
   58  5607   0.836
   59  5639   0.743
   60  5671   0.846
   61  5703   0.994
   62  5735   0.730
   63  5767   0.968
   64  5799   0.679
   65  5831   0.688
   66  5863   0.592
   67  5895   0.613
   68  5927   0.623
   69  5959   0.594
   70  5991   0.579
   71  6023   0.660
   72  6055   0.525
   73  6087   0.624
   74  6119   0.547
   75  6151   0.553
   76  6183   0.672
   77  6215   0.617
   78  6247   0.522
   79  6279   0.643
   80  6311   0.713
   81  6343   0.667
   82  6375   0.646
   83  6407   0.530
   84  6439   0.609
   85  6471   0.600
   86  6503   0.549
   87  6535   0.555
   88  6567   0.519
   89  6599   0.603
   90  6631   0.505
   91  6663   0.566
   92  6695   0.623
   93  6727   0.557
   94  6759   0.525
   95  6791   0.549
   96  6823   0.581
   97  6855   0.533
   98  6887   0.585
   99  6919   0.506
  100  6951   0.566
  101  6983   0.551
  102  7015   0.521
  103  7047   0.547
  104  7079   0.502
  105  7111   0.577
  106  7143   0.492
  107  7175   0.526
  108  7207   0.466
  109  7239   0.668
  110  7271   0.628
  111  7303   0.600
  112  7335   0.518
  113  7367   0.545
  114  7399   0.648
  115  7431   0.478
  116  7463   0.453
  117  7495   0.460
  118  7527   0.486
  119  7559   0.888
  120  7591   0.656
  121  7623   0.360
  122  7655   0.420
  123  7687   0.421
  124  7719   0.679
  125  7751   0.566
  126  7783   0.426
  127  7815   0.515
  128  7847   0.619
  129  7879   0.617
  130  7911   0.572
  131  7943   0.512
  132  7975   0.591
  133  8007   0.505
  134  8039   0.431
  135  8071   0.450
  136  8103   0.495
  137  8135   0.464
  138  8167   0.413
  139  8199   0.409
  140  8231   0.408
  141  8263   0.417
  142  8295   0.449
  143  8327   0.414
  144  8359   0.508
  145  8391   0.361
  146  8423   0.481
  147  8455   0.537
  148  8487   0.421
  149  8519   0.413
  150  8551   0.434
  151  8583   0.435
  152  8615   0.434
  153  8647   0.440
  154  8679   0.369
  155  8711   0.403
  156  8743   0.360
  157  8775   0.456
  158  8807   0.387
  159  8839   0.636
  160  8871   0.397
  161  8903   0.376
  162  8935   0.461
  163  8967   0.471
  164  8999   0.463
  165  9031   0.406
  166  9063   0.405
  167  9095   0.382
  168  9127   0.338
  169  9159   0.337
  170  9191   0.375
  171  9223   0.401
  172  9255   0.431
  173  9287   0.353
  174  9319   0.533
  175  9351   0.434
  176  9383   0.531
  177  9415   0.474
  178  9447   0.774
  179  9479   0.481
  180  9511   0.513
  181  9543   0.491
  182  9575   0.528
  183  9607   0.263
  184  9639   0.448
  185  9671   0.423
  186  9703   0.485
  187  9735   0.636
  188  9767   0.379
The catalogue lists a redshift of 0.151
